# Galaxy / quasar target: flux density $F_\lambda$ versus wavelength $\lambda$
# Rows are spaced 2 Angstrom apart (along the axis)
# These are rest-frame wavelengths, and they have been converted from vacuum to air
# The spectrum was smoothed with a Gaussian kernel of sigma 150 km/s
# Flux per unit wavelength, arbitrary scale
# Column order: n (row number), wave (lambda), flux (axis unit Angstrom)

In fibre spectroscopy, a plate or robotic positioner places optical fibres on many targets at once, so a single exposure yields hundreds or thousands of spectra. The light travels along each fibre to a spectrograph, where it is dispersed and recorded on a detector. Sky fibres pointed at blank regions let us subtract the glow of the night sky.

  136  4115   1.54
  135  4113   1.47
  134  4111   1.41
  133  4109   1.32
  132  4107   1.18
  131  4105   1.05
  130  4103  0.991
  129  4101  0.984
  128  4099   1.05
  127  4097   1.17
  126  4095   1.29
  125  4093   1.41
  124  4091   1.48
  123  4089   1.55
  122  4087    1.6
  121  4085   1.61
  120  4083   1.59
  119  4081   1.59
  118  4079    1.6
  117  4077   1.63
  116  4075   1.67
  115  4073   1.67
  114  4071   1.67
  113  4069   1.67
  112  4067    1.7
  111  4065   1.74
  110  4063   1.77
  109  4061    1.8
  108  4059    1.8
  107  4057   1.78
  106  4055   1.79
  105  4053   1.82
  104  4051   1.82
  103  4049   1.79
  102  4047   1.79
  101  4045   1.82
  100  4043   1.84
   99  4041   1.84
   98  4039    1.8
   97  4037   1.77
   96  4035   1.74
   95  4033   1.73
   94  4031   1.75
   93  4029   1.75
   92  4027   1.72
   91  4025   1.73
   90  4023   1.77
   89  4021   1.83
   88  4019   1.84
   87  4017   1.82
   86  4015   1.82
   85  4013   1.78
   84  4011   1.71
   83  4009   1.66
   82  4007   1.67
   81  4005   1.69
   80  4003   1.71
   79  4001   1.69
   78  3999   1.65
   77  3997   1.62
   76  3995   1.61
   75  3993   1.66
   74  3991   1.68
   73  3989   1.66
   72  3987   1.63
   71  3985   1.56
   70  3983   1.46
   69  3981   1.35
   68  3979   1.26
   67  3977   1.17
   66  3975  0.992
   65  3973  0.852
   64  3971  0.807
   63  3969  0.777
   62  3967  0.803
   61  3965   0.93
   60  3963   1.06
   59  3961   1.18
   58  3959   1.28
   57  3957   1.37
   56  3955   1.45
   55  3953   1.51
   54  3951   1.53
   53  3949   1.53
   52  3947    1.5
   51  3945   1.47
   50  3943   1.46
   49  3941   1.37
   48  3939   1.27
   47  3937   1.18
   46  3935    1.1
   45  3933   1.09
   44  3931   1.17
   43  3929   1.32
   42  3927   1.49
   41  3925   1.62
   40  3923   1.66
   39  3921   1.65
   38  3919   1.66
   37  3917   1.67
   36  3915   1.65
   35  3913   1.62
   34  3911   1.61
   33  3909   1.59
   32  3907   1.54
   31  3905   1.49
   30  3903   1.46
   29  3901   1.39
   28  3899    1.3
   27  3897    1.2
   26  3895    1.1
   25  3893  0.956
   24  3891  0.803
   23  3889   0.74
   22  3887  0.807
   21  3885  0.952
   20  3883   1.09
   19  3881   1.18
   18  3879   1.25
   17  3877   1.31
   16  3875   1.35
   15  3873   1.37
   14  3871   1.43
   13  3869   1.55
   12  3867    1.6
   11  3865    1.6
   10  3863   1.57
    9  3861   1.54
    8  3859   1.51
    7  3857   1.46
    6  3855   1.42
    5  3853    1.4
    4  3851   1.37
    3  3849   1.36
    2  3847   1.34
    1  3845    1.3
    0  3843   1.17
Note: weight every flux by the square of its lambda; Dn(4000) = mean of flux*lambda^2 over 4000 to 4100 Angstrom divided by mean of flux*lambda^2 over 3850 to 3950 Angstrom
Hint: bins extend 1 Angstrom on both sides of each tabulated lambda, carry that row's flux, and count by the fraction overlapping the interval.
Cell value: 1.3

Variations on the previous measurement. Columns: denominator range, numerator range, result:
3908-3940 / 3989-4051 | 1.25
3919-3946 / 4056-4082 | 1.31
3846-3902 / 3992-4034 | 1.44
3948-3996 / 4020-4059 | 1.42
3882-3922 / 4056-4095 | 1.36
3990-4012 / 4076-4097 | 0.95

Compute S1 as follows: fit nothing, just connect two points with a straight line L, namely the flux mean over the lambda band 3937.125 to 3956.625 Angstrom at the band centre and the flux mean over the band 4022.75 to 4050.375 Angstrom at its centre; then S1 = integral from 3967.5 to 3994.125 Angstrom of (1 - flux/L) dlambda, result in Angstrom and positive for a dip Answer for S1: 4.8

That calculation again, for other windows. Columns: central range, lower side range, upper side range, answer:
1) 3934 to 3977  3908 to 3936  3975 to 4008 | 8.8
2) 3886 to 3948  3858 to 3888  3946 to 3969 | -2.6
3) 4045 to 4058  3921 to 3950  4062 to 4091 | -1.7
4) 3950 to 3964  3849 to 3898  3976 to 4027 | 1.6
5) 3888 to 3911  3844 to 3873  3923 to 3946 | 2.3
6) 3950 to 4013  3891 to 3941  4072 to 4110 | 0.0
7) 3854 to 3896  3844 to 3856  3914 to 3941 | 3.5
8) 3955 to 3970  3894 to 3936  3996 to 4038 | 4.7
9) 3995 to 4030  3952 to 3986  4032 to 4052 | -4.4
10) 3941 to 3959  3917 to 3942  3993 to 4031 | 0.2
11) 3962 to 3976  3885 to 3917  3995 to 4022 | 6.0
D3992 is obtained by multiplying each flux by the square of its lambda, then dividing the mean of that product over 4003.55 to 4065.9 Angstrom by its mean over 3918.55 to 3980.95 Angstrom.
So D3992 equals 1.46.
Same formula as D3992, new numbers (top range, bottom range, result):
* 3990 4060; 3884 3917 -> 1.46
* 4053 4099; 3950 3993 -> 1.34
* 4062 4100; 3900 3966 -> 1.18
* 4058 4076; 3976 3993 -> 1.21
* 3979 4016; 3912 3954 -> 1.16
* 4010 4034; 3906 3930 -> 1.17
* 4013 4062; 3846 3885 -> 1.40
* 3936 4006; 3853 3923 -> 1.04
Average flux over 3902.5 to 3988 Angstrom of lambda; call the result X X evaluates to 1.35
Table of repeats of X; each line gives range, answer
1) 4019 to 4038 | 1.76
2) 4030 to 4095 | 1.7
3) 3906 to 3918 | 1.61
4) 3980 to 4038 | 1.69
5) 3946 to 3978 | 1.17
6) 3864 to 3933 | 1.35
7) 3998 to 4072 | 1.76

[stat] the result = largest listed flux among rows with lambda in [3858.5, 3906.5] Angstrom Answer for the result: 1.6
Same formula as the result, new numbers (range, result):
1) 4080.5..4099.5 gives 1.61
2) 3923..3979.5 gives 1.66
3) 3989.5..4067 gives 1.84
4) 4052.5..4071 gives 1.82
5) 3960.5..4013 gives 1.78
